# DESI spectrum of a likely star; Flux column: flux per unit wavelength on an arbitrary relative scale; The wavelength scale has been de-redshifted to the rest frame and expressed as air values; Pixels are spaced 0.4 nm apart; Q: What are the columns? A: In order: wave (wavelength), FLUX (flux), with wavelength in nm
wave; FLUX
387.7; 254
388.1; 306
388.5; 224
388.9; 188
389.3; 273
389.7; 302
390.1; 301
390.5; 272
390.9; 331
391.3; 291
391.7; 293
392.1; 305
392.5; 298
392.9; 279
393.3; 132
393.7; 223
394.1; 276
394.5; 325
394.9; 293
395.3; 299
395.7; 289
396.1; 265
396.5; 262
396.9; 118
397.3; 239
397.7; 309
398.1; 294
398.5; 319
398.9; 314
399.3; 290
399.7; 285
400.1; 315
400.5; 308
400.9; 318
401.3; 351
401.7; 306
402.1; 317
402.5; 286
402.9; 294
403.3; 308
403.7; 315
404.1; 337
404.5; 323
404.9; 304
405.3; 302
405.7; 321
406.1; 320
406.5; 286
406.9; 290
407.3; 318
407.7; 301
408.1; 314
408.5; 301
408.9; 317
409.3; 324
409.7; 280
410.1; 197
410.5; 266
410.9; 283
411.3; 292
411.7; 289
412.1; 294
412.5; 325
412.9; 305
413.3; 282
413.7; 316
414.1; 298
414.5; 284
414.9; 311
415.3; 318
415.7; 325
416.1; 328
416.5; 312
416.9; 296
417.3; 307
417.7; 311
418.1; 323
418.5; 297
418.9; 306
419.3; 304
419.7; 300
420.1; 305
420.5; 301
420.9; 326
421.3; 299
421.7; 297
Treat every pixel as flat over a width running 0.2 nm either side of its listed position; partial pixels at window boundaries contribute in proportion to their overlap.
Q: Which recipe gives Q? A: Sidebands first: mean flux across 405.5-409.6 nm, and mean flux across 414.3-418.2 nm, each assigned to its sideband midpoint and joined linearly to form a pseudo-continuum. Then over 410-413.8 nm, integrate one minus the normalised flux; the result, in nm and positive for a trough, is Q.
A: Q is 0.29 nm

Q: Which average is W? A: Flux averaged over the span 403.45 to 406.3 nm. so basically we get 317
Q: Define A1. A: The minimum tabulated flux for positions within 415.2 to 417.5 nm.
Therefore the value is 296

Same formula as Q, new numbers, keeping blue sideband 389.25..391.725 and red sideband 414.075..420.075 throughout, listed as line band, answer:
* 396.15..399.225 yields 0.344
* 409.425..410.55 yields 0.202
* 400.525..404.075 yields -0.135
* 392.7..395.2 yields 0.347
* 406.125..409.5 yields -0.034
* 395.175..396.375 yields 0.066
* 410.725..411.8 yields 0.062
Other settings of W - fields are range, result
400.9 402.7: 315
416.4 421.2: 307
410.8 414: 299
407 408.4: 309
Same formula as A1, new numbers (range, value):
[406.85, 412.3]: 197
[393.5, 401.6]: 118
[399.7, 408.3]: 286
